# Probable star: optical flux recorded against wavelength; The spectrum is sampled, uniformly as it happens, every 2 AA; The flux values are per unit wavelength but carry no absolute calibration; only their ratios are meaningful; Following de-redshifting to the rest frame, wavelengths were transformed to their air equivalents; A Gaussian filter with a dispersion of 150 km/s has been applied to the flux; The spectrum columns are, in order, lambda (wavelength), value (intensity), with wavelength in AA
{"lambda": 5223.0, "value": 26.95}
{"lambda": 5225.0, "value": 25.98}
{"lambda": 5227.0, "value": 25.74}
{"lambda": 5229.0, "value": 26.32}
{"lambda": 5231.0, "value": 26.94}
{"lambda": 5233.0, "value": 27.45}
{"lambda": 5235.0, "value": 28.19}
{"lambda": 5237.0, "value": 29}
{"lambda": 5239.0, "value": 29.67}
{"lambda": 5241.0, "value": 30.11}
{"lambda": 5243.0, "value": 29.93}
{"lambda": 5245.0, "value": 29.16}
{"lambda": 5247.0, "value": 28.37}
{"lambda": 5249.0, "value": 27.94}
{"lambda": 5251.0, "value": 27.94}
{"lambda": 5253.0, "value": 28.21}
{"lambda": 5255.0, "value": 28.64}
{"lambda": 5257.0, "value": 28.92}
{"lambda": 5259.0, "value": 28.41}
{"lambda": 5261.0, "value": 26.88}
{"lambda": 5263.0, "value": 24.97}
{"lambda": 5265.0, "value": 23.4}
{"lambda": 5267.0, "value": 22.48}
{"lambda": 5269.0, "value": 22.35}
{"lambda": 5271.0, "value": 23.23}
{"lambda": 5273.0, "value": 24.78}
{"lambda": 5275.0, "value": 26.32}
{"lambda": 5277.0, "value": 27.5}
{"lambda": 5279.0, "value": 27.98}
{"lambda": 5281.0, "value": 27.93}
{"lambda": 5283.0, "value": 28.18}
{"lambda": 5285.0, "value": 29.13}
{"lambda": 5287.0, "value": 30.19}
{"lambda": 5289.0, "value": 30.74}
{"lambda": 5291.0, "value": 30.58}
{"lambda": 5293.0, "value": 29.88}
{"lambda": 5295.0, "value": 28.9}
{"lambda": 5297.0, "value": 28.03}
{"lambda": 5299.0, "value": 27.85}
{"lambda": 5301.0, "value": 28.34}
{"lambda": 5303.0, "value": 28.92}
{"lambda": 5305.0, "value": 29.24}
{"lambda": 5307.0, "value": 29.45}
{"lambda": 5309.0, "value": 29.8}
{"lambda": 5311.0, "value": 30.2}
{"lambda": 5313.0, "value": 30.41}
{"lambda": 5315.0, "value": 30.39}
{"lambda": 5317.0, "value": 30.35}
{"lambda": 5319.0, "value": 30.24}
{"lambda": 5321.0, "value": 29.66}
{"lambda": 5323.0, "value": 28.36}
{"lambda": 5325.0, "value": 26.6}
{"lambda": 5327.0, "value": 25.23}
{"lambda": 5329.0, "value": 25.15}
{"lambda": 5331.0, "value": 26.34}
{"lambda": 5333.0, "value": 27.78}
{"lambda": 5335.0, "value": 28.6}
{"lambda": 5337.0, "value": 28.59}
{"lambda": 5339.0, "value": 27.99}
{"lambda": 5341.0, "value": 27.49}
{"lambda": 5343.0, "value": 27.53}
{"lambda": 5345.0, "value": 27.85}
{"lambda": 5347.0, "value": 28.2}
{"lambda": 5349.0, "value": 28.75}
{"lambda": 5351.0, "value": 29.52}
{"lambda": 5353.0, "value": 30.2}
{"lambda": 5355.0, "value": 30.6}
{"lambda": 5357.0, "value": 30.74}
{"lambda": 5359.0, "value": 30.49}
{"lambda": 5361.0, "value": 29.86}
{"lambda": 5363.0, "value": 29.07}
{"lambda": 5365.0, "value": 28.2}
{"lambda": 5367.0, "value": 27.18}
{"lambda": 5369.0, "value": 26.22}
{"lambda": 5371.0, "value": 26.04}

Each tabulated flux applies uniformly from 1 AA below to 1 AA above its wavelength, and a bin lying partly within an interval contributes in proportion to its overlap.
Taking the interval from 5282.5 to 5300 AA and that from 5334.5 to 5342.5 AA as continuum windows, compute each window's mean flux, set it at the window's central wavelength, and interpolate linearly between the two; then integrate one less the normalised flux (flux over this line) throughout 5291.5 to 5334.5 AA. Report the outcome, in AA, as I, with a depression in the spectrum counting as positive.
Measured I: 0.2 AA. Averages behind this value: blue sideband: 29.3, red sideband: 28.1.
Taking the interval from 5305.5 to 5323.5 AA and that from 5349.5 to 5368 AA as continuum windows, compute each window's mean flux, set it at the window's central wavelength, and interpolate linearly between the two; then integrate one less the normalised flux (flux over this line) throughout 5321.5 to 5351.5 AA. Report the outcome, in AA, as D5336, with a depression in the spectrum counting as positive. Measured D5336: 2.1 AA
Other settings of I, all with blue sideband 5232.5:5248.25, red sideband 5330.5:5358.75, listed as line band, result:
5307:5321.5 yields -0.7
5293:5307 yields 0.1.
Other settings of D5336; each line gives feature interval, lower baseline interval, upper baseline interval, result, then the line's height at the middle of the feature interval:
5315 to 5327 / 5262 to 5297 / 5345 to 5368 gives -0.3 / 28.2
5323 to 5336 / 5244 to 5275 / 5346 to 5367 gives 0.8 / 28.6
